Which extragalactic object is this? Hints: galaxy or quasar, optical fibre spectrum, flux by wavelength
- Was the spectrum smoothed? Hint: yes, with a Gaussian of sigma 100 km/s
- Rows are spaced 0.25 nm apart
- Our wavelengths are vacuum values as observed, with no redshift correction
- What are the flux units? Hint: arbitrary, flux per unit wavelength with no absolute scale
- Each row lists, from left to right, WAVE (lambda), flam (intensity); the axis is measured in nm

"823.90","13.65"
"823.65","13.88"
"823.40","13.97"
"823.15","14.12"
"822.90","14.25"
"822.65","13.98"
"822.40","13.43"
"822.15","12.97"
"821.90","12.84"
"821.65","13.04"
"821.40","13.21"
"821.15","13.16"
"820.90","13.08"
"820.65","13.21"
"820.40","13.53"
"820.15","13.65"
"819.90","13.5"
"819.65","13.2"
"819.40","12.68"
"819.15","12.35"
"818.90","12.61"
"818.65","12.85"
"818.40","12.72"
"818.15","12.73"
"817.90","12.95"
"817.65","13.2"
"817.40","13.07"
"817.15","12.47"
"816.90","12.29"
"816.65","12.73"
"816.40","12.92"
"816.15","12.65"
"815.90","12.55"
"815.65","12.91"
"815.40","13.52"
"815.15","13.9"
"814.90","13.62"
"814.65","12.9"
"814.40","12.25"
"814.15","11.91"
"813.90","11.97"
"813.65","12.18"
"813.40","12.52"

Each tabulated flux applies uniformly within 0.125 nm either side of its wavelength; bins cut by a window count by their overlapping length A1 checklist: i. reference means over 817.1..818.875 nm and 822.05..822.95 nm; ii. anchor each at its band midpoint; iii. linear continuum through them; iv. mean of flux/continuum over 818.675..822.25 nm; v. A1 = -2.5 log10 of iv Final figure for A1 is 0.02 mag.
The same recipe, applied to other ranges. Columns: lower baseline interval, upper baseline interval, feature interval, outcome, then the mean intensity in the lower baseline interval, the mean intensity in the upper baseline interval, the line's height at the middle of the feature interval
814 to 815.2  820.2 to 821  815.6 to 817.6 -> 0.024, 12.8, 13.3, 13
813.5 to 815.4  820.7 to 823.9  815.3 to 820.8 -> 0.013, 12.7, 13.5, 13.1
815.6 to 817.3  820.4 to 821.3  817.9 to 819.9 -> 0.013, 12.6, 13.2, 13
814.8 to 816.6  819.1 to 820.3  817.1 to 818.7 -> 0.021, 13.1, 13.1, 13.1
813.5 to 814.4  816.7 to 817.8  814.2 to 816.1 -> -0.061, 12.1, 12.8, 12.3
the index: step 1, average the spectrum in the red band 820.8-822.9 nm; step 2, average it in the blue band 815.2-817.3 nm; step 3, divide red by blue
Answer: 1.04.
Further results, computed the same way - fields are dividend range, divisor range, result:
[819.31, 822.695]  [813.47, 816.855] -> 1.04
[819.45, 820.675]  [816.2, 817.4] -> 1.06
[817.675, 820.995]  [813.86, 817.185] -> 1.02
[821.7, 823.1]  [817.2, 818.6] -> 1.05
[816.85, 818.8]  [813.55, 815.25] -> 1.01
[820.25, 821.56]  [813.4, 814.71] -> 1.08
